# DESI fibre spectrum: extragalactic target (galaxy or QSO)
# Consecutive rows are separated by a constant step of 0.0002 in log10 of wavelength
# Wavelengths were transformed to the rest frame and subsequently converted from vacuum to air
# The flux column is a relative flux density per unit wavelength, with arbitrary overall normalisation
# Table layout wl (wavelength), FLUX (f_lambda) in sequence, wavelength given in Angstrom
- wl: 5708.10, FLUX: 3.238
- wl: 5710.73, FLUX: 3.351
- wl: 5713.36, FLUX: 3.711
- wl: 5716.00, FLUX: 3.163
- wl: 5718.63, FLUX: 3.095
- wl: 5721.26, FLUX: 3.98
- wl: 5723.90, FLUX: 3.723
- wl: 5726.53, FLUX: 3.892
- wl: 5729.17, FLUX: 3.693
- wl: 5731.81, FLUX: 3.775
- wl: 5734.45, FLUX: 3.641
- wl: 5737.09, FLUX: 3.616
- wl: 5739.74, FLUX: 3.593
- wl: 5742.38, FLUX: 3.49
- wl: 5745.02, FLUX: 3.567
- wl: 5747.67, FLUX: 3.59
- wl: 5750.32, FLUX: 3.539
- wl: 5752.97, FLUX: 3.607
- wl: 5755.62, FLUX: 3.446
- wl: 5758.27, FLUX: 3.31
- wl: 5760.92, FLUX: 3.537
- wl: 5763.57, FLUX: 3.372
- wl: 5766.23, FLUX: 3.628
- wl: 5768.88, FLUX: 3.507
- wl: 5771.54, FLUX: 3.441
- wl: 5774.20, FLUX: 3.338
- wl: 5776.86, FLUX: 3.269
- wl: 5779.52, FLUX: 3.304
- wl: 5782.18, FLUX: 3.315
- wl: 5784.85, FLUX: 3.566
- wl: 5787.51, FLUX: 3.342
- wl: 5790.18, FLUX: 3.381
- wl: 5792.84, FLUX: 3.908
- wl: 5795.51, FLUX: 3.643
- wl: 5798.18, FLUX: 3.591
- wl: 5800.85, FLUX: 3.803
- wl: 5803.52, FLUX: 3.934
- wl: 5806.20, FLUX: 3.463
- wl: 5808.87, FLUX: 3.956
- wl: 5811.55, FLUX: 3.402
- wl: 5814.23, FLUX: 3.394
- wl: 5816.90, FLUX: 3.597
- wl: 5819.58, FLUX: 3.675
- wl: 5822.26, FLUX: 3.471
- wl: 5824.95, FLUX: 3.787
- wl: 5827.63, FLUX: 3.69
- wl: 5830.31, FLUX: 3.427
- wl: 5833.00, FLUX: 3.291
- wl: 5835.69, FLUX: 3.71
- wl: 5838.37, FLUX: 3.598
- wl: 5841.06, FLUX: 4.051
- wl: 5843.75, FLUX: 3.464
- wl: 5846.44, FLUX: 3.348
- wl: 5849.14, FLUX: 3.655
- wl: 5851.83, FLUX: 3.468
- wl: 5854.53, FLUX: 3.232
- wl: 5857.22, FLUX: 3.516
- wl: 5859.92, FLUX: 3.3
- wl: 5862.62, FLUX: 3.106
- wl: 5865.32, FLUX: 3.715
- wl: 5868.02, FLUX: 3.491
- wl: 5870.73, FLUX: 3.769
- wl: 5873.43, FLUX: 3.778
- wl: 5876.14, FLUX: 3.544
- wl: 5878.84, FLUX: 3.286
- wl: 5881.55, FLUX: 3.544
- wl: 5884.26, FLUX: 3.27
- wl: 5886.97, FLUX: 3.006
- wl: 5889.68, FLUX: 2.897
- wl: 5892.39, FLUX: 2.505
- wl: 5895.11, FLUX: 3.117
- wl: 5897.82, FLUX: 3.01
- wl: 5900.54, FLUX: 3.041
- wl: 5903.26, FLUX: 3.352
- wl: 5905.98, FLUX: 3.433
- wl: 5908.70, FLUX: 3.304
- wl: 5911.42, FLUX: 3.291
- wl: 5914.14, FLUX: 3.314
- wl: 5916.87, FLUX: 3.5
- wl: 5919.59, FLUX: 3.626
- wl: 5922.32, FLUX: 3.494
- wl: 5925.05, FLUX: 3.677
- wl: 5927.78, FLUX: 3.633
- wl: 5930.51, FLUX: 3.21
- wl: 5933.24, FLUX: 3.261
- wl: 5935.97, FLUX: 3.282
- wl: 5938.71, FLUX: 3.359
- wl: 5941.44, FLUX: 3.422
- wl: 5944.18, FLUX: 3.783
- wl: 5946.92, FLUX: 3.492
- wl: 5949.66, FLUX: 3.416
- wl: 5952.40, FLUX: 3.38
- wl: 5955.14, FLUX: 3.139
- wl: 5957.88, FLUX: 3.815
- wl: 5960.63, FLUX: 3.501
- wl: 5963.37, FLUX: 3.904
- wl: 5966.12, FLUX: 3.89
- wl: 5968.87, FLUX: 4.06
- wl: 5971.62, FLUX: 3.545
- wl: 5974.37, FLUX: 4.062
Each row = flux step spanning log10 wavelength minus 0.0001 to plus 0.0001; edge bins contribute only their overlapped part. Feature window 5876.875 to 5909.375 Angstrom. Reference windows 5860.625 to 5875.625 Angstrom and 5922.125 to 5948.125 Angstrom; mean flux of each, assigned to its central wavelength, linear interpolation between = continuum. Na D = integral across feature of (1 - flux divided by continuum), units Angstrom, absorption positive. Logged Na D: 3.4 Angstrom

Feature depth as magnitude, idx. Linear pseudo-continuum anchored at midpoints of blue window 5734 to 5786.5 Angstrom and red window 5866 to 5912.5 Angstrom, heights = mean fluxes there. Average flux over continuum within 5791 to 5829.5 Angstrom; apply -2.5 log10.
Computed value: -0.079 mag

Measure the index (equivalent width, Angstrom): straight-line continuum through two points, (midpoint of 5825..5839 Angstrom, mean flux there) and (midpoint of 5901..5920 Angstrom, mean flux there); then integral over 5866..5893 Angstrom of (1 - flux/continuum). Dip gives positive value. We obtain 0.9 Angstrom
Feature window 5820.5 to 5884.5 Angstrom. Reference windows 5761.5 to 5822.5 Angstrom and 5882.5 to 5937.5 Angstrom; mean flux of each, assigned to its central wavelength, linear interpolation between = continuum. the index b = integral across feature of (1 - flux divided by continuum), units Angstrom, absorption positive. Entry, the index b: -2.5 Angstrom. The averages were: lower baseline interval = 3.54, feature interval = 3.53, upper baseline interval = 3.26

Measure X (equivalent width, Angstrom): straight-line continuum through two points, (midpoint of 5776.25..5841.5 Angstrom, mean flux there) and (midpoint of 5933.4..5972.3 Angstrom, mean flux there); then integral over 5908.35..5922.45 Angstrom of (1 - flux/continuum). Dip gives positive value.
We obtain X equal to 0.6 Angstrom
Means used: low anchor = 3.58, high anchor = 3.56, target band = 3.42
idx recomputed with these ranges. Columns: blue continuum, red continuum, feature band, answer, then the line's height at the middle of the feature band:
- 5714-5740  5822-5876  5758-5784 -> 0.06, 3.59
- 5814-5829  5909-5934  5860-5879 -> 0.00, 3.53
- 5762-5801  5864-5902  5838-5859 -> -0.06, 3.35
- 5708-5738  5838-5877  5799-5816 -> -0.03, 3.55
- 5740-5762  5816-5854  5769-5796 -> 0.03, 3.54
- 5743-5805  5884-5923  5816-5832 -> -0.06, 3.4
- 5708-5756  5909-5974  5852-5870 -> 0.04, 3.54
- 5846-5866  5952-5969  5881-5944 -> 0.08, 3.54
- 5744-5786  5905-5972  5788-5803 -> -0.06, 3.47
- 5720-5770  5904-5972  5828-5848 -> 0.00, 3.56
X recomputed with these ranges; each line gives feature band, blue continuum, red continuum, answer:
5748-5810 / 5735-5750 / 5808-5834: 0.67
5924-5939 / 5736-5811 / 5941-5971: 0.87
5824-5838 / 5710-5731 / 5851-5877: -0.25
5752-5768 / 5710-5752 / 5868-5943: 0.31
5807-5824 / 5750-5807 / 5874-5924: -0.73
